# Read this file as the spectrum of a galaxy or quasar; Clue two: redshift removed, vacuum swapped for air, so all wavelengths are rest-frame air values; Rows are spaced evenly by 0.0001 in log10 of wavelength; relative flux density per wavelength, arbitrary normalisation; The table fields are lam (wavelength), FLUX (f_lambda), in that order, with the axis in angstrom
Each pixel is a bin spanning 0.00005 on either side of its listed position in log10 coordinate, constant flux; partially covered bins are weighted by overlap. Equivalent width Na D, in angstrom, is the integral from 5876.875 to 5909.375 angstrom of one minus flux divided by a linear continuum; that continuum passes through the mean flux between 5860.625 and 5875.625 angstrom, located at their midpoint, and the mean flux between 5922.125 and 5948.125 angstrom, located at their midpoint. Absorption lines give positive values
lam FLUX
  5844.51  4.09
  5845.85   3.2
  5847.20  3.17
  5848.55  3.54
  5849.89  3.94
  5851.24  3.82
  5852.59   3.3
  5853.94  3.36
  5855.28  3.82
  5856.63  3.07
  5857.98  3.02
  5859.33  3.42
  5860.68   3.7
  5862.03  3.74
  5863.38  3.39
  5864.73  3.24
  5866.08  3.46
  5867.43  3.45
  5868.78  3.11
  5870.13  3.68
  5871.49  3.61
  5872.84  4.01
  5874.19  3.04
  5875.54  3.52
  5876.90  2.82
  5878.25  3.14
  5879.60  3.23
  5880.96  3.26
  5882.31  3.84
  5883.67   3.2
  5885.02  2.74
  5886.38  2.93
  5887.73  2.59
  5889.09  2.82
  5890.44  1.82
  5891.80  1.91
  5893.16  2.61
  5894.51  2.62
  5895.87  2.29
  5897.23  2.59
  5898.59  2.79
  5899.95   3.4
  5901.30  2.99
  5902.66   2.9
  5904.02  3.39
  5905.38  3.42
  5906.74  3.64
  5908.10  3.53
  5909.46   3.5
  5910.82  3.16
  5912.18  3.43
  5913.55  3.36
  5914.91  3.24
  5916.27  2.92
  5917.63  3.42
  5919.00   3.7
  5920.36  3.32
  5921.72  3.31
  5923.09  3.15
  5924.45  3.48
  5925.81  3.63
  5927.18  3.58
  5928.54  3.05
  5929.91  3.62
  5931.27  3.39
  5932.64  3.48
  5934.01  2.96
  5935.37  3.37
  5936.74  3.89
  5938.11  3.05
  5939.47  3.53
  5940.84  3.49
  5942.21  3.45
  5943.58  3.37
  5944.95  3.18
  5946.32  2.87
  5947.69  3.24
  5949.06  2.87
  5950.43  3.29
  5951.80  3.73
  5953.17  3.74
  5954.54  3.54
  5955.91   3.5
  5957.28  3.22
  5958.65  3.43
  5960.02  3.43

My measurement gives 4.6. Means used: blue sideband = 3.49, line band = 2.95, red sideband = 3.36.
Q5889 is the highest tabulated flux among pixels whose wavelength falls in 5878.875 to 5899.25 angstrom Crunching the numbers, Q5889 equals 3.84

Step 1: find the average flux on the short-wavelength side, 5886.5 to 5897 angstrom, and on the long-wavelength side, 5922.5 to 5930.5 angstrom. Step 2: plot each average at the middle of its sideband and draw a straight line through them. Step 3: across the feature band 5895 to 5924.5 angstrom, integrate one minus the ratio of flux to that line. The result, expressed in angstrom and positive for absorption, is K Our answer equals -2.8 angstrom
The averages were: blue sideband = 2.42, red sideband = 3.42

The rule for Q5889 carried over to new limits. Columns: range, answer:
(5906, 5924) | 3.7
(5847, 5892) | 4.01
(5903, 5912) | 3.64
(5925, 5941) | 3.89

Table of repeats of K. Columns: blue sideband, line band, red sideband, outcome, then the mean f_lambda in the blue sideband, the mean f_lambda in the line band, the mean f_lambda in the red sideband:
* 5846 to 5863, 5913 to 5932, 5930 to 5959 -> 0.1 angstrom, 3.48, 3.37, 3.37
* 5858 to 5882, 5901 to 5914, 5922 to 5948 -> 0.1 angstrom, 3.4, 3.34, 3.36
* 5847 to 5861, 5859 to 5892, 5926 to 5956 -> 2.4 angstrom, 3.47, 3.2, 3.37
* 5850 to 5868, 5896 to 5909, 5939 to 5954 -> 1.0 angstrom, 3.46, 3.15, 3.34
